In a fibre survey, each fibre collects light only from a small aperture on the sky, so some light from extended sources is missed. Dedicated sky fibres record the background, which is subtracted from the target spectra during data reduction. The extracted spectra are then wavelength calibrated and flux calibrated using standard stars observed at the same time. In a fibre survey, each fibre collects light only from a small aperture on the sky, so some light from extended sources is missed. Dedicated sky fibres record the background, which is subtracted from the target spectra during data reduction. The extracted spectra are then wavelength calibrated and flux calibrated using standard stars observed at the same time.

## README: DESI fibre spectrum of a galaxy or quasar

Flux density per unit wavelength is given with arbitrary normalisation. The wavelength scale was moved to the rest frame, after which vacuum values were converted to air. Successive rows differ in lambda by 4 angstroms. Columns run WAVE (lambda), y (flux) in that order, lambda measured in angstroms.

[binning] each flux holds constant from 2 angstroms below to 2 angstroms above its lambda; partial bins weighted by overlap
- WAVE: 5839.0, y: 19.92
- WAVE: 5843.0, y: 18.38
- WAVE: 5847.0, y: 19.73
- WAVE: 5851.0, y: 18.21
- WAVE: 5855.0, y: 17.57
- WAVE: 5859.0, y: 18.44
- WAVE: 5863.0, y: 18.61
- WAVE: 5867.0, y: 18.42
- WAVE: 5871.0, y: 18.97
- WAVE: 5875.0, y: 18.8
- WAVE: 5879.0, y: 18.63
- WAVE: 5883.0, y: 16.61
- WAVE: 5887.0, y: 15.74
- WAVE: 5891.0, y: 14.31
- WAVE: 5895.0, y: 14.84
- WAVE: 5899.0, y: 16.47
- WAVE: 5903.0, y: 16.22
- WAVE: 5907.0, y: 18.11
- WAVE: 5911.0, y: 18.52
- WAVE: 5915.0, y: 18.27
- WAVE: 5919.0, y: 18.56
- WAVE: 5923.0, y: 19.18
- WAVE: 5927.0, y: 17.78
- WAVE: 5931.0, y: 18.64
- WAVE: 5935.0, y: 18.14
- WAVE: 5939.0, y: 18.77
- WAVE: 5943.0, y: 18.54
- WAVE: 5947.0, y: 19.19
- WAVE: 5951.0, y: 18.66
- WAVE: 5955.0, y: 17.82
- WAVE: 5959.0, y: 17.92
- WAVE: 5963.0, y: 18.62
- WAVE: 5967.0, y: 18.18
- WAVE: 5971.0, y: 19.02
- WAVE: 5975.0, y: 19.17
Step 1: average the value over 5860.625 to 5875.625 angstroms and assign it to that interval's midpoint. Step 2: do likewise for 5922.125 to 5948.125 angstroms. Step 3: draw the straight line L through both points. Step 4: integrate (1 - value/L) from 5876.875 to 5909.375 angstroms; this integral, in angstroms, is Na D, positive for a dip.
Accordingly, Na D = 3.9 angstroms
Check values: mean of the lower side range 18.7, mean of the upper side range 18.6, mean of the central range 16.4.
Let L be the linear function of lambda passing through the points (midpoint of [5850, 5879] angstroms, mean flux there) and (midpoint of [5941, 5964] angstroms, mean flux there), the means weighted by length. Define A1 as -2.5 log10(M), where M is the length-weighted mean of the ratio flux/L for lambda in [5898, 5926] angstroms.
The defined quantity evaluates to 0.03 mag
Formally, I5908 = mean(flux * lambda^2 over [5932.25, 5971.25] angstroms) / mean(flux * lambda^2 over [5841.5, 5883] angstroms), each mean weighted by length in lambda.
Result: 1.03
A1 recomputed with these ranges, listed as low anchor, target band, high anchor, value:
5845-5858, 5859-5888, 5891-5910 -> -0.034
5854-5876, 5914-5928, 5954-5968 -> -0.013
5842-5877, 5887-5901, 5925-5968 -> 0.208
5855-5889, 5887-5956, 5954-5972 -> 0.028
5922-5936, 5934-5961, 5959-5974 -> 0.002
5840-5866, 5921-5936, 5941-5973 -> 0.003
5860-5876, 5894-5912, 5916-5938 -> 0.104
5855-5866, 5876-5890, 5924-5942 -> 0.088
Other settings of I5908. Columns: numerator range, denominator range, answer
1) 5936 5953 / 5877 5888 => 1.12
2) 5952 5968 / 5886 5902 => 1.21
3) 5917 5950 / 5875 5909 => 1.14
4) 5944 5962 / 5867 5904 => 1.12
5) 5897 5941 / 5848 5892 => 1.03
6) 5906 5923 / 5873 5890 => 1.08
